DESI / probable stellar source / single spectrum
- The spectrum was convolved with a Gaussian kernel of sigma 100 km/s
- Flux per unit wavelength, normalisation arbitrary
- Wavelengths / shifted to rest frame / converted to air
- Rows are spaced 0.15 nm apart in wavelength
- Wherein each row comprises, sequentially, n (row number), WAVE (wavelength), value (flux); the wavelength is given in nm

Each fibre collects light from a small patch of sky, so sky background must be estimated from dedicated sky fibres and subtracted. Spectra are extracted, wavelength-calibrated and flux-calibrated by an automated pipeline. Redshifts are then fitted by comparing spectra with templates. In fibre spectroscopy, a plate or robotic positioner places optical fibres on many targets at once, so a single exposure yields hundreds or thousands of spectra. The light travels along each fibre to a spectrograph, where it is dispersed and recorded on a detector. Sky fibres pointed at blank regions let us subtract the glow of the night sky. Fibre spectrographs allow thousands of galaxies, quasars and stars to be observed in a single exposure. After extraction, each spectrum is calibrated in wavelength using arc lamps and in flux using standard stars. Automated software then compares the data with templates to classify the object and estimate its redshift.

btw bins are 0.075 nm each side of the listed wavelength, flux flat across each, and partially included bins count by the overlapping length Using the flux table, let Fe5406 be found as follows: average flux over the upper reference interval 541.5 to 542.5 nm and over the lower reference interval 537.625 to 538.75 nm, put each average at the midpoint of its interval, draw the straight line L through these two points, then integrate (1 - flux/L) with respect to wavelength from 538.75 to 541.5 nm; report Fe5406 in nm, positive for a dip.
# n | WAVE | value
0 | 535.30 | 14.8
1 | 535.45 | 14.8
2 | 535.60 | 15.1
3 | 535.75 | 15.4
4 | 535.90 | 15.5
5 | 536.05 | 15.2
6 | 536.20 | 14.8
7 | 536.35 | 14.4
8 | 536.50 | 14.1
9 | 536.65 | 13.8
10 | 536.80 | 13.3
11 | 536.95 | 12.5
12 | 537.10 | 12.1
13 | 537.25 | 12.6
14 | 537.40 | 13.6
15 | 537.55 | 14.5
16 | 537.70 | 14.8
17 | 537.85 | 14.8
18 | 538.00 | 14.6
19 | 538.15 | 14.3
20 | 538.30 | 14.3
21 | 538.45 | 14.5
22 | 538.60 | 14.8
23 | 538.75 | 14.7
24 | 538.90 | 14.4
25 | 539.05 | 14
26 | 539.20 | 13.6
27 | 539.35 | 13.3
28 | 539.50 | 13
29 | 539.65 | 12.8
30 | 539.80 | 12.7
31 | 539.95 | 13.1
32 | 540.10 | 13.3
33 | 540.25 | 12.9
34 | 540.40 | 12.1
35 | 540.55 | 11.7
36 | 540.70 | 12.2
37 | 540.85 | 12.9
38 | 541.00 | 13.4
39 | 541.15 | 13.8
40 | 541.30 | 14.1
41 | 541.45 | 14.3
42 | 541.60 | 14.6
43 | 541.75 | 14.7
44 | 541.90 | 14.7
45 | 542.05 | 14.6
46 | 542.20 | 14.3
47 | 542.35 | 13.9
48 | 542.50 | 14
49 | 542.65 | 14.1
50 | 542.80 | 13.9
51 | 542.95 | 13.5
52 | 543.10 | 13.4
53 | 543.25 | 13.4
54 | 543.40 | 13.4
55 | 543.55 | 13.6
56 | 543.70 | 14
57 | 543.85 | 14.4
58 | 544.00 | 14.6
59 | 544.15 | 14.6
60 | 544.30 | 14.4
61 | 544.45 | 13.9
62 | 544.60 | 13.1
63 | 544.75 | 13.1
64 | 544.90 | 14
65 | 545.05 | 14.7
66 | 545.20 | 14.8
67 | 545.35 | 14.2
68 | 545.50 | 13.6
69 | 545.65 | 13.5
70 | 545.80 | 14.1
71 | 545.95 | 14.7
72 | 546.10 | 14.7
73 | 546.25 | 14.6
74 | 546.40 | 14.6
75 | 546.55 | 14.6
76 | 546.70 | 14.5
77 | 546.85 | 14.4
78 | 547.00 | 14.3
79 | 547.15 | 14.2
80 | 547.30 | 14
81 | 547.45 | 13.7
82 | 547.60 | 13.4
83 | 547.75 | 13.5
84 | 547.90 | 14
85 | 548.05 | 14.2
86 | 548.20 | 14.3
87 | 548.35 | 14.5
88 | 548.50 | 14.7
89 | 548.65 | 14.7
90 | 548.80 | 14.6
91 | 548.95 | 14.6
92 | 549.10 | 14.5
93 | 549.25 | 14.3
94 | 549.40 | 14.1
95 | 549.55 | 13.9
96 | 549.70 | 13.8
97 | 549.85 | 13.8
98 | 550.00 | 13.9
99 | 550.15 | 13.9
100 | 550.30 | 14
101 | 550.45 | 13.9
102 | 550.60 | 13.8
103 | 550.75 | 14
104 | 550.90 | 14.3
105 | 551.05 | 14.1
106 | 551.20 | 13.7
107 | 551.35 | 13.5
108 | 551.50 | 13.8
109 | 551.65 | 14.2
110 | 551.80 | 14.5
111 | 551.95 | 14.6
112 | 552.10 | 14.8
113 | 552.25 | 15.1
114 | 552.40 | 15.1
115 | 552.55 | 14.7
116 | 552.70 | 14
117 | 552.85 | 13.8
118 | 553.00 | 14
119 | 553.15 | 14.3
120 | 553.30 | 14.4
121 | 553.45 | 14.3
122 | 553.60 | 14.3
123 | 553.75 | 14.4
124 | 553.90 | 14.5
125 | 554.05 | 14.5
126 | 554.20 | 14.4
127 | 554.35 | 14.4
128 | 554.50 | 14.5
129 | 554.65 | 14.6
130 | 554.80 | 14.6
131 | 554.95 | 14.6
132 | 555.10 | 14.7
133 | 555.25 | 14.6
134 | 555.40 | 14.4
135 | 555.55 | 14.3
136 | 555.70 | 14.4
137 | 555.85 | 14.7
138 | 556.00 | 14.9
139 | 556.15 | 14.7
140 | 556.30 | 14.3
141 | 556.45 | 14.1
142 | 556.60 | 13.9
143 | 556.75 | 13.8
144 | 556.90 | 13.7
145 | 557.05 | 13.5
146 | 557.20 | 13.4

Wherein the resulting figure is 0.24 nm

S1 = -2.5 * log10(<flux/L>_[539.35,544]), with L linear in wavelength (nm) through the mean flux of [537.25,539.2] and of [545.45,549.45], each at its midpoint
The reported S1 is 0.06 mag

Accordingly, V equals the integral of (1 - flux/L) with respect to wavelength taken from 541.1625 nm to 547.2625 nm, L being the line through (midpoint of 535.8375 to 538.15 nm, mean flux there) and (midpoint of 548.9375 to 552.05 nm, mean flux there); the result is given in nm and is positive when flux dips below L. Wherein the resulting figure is -0.04 nm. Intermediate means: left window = 14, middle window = 14.1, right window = 14.1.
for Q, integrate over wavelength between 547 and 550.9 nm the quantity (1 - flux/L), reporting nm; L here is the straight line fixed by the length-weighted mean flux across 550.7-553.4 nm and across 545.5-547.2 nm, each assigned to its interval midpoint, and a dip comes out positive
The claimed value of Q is 0.06 nm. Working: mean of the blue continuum 14.4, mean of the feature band 14.1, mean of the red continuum 14.3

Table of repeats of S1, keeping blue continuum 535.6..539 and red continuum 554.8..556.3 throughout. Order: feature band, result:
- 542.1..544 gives 0.04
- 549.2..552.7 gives 0.03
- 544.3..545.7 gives 0.04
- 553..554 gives 0.01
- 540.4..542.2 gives 0.05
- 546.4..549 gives 0.01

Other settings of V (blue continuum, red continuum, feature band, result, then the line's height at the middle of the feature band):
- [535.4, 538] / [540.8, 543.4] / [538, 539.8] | 0.02 nm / 14.1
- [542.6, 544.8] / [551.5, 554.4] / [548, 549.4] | -0.03 nm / 14.2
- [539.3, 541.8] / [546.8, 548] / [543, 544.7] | -0.04 nm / 13.6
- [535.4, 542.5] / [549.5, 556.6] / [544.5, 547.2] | -0.02 nm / 14.1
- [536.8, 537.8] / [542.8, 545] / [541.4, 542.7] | -0.06 nm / 13.7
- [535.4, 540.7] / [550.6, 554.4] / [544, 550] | -0.03 nm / 14.1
